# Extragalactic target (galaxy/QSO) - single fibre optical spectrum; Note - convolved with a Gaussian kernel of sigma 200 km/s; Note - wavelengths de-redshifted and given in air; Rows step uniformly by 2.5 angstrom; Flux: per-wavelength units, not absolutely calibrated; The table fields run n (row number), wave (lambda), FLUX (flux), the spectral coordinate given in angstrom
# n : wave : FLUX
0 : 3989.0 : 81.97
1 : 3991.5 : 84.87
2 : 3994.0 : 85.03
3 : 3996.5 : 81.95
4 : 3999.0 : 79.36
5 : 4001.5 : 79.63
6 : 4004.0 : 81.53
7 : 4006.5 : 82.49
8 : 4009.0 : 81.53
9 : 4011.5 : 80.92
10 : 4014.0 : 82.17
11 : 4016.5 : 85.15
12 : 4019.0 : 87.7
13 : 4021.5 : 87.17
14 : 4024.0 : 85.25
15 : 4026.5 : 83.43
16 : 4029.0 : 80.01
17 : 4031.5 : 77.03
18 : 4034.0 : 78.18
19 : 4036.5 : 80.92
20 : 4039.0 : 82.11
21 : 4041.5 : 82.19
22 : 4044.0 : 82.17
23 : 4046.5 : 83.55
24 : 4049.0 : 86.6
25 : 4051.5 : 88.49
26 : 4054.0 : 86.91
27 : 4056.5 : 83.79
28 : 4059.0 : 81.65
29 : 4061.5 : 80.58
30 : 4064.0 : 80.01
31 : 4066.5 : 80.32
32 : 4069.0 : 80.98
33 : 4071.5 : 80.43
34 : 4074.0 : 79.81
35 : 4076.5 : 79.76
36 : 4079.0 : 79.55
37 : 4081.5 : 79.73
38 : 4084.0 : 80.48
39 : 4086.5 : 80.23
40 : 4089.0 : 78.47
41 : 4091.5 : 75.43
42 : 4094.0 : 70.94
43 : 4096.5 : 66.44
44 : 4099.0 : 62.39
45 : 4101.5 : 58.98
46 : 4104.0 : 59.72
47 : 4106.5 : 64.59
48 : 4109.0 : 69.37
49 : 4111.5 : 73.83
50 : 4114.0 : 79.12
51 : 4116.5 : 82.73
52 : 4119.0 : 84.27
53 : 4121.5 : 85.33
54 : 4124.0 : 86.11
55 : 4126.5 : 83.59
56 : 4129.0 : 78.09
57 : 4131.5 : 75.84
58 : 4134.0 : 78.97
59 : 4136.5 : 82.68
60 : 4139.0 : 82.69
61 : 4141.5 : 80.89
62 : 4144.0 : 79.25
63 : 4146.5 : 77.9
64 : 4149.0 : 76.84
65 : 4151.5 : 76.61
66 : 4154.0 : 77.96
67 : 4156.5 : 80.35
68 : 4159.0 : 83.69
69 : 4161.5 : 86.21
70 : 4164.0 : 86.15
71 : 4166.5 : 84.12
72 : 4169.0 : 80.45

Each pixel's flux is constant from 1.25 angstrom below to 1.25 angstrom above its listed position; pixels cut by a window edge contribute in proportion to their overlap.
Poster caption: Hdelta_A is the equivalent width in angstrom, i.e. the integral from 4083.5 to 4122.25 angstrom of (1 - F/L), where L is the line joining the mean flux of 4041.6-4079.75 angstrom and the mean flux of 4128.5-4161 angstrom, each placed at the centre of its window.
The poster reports 3.8 angstrom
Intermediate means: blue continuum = 82.3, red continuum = 79.6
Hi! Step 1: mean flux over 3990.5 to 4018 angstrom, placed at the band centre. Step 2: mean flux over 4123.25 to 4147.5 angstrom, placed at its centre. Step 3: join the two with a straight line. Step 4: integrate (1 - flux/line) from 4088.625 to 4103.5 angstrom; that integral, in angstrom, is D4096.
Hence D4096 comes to 2.4 angstrom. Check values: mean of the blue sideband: 82.3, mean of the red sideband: 80.5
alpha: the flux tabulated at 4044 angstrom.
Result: 82.17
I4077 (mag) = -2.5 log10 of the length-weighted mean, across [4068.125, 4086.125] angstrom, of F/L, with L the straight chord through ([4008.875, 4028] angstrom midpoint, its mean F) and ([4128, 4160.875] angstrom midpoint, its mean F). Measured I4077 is 0.03 mag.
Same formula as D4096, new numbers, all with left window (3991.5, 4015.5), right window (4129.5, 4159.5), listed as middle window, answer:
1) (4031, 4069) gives -0.6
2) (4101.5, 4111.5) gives 1.9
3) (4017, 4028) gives -0.6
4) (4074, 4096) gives 0.7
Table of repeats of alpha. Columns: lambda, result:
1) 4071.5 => 80.43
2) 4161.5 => 86.21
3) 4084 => 80.48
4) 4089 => 78.47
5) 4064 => 80.01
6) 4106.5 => 64.59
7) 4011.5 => 80.92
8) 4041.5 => 82.19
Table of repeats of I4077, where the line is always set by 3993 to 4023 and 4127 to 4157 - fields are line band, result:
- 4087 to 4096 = 0.08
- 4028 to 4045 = 0.02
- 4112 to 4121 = -0.02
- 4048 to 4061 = -0.05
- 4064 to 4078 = 0.01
